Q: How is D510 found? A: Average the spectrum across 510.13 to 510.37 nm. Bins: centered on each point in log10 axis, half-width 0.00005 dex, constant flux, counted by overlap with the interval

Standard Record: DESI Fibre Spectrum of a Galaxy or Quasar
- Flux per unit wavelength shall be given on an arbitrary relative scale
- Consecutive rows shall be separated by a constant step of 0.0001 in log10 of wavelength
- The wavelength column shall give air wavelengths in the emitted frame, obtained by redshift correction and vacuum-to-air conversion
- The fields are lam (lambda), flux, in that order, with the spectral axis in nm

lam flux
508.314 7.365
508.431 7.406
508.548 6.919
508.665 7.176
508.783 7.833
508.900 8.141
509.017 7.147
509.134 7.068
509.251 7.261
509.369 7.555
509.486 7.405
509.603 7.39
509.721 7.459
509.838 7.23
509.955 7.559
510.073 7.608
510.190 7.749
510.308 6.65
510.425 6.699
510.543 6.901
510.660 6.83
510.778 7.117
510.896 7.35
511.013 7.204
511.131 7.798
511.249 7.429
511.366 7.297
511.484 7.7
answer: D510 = 7.21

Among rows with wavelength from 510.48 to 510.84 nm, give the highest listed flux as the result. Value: 7.117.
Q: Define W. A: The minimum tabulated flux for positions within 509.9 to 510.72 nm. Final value 6.65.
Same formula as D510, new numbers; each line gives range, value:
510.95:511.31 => 7.49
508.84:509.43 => 7.44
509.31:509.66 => 7.46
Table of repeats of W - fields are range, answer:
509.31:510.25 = 7.23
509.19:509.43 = 7.261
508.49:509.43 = 6.919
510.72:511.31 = 7.117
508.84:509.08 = 7.147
